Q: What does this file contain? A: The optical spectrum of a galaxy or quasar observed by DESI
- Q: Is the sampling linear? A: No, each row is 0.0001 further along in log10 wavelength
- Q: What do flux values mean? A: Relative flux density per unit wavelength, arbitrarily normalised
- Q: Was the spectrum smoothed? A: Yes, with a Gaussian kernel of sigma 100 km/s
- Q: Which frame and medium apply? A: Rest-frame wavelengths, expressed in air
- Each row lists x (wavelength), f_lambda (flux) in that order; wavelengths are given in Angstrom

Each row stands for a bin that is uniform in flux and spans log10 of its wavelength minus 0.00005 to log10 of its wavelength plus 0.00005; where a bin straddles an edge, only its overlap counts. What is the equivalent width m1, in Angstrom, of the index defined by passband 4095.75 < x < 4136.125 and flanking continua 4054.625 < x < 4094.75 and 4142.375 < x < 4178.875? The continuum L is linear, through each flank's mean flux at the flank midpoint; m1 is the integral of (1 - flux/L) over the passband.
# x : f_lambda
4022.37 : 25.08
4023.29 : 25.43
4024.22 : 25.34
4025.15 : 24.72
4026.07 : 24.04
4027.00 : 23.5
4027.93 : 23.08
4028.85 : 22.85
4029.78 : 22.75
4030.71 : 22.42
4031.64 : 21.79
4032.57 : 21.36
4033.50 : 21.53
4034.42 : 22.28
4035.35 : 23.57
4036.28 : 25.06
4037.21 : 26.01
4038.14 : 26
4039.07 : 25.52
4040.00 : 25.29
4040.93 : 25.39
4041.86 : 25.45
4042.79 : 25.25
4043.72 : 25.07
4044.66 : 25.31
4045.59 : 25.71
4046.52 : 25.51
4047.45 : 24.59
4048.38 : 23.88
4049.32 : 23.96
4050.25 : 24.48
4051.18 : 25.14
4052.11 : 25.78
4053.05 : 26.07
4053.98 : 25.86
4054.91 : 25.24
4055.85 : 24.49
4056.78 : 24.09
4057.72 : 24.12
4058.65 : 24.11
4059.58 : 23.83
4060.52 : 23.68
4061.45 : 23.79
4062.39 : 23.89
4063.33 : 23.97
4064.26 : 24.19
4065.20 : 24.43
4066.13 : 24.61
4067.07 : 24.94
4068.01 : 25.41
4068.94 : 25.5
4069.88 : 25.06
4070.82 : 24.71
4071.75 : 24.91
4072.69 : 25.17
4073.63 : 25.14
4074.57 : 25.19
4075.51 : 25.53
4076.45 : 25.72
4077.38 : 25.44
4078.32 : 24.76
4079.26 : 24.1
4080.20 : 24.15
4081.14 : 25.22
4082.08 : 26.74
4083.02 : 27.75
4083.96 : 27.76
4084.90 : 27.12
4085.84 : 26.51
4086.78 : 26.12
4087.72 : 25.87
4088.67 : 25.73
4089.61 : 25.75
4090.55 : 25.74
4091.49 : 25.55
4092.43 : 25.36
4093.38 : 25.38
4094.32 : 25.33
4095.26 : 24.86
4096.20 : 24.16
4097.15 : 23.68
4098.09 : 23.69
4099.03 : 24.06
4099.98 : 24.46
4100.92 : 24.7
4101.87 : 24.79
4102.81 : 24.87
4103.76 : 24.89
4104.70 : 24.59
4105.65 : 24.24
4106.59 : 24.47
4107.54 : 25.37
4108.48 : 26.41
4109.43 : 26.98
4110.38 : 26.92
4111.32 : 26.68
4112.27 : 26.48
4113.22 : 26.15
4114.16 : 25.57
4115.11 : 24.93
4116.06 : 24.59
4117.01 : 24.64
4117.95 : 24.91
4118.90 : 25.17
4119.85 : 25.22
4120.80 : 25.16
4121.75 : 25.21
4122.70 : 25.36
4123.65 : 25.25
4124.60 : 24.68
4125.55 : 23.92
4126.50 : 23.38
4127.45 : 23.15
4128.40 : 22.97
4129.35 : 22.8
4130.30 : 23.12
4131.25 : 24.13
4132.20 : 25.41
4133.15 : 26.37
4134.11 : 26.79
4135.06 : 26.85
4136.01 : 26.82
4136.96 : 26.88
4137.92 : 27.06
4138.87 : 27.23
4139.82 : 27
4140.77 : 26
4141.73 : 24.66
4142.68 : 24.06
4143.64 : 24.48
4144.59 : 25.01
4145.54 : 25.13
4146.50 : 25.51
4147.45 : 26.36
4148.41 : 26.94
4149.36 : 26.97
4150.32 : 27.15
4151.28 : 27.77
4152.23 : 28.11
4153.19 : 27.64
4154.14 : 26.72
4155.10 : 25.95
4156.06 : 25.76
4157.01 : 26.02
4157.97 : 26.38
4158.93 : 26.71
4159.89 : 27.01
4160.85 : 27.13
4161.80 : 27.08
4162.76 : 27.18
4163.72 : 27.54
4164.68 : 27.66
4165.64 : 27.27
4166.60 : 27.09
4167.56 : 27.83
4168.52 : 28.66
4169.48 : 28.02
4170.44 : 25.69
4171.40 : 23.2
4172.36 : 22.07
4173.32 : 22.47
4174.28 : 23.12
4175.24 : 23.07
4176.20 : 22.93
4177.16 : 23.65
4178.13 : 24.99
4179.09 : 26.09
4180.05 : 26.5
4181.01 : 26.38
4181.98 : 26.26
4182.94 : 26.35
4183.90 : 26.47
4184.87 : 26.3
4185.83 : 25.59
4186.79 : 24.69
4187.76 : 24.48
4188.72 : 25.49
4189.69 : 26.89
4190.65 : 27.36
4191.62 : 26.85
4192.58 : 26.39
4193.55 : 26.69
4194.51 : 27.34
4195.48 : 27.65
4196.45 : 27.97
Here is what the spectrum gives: 0.9 Angstrom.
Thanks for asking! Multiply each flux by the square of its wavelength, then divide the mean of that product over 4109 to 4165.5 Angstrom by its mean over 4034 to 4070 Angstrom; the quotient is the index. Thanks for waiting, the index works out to 1.09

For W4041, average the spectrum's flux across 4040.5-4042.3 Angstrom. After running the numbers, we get 25.4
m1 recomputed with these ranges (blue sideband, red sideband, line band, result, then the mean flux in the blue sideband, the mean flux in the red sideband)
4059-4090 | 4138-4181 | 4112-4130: 0.7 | 25.2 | 26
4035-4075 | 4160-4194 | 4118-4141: 0.2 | 24.9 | 25.9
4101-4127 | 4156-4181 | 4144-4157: -0.4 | 25.2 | 25.8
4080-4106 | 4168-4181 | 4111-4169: -2.2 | 25.3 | 24.7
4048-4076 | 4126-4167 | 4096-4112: 0.2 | 24.7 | 26.1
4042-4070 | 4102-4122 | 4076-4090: -0.5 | 24.7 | 25.4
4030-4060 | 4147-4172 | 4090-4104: 0.4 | 24.5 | 26.9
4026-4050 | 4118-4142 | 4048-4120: -1.3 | 24.1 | 25.2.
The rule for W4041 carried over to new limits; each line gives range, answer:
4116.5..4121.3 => 25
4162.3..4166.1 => 27.4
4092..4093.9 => 25.3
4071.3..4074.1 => 25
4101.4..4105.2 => 24.8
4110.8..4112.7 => 26.6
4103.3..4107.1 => 24.6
